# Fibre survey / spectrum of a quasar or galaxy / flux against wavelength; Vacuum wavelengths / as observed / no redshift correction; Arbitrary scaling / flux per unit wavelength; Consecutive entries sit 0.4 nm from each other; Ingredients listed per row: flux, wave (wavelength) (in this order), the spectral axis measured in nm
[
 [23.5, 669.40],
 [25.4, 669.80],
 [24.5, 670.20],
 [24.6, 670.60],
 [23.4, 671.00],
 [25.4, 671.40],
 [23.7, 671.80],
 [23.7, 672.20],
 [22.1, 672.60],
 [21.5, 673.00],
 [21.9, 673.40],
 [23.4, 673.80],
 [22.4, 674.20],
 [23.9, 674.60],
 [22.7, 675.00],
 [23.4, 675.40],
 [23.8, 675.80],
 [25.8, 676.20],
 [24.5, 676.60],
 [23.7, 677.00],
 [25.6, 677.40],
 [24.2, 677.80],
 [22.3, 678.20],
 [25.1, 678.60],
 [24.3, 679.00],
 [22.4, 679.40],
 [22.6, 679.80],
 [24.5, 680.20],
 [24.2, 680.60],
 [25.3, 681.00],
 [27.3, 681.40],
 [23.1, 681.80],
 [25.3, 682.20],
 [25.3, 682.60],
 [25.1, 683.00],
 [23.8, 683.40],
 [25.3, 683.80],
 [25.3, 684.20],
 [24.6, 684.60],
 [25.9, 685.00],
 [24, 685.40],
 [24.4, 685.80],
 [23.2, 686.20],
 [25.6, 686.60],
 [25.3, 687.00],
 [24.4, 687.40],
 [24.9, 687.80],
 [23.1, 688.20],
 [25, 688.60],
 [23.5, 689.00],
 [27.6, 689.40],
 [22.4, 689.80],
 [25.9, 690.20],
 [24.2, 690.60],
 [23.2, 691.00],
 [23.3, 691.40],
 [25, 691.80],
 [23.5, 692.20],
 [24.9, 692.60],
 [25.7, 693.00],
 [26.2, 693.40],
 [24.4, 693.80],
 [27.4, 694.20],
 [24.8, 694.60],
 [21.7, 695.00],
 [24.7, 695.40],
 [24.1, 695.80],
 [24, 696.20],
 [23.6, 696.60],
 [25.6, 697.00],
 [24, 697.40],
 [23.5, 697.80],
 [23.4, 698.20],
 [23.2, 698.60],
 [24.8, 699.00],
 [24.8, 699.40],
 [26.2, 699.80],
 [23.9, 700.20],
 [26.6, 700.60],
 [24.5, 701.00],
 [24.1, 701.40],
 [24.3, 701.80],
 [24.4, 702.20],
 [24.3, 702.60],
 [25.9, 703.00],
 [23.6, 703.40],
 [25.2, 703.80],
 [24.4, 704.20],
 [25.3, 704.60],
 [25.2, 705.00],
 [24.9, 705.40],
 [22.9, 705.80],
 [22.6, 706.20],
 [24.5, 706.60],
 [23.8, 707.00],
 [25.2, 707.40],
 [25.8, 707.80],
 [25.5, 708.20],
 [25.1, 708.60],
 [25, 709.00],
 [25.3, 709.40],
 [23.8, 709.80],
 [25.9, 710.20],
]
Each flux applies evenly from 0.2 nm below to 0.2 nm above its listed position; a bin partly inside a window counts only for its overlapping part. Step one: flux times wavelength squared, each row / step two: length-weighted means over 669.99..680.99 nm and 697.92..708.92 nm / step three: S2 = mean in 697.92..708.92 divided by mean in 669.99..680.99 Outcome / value 1.12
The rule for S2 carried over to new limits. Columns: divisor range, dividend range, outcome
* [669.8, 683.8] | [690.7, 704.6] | 1.09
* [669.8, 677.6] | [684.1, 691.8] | 1.08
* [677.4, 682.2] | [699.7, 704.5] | 1.09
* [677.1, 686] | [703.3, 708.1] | 1.07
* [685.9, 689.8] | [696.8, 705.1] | 1.04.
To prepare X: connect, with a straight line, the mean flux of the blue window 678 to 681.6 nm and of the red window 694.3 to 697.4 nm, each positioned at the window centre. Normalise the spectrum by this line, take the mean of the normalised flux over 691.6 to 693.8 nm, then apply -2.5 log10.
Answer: -0.04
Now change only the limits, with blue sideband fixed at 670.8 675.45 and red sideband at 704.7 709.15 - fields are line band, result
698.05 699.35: 0.01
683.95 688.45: -0.04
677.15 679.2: -0.04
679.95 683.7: -0.06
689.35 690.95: -0.03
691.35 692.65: -0.01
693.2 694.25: -0.08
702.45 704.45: -0.01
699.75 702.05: -0.02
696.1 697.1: -0.01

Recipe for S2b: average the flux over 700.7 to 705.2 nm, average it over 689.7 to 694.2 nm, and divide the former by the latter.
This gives 1.0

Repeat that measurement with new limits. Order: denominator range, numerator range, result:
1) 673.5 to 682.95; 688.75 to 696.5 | 1.02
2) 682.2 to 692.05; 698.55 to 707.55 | 1.00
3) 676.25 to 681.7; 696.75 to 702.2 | 1.01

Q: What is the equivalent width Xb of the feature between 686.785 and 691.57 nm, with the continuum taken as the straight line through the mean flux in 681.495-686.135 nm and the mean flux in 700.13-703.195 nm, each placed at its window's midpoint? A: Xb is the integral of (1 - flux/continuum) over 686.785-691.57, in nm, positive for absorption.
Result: 0.07 nm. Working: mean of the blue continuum 24.7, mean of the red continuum 24.8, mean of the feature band 24.4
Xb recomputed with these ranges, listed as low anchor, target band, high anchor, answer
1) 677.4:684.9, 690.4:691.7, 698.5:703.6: 0.05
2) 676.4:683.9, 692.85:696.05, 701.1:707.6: -0.06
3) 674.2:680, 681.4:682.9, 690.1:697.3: -0.06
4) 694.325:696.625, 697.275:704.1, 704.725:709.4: -0.07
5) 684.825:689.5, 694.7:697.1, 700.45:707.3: 0.06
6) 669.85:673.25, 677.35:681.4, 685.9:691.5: -0.02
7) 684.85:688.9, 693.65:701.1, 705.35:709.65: 0.02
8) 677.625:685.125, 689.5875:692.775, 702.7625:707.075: 0.05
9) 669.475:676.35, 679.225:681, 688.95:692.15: 0.02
